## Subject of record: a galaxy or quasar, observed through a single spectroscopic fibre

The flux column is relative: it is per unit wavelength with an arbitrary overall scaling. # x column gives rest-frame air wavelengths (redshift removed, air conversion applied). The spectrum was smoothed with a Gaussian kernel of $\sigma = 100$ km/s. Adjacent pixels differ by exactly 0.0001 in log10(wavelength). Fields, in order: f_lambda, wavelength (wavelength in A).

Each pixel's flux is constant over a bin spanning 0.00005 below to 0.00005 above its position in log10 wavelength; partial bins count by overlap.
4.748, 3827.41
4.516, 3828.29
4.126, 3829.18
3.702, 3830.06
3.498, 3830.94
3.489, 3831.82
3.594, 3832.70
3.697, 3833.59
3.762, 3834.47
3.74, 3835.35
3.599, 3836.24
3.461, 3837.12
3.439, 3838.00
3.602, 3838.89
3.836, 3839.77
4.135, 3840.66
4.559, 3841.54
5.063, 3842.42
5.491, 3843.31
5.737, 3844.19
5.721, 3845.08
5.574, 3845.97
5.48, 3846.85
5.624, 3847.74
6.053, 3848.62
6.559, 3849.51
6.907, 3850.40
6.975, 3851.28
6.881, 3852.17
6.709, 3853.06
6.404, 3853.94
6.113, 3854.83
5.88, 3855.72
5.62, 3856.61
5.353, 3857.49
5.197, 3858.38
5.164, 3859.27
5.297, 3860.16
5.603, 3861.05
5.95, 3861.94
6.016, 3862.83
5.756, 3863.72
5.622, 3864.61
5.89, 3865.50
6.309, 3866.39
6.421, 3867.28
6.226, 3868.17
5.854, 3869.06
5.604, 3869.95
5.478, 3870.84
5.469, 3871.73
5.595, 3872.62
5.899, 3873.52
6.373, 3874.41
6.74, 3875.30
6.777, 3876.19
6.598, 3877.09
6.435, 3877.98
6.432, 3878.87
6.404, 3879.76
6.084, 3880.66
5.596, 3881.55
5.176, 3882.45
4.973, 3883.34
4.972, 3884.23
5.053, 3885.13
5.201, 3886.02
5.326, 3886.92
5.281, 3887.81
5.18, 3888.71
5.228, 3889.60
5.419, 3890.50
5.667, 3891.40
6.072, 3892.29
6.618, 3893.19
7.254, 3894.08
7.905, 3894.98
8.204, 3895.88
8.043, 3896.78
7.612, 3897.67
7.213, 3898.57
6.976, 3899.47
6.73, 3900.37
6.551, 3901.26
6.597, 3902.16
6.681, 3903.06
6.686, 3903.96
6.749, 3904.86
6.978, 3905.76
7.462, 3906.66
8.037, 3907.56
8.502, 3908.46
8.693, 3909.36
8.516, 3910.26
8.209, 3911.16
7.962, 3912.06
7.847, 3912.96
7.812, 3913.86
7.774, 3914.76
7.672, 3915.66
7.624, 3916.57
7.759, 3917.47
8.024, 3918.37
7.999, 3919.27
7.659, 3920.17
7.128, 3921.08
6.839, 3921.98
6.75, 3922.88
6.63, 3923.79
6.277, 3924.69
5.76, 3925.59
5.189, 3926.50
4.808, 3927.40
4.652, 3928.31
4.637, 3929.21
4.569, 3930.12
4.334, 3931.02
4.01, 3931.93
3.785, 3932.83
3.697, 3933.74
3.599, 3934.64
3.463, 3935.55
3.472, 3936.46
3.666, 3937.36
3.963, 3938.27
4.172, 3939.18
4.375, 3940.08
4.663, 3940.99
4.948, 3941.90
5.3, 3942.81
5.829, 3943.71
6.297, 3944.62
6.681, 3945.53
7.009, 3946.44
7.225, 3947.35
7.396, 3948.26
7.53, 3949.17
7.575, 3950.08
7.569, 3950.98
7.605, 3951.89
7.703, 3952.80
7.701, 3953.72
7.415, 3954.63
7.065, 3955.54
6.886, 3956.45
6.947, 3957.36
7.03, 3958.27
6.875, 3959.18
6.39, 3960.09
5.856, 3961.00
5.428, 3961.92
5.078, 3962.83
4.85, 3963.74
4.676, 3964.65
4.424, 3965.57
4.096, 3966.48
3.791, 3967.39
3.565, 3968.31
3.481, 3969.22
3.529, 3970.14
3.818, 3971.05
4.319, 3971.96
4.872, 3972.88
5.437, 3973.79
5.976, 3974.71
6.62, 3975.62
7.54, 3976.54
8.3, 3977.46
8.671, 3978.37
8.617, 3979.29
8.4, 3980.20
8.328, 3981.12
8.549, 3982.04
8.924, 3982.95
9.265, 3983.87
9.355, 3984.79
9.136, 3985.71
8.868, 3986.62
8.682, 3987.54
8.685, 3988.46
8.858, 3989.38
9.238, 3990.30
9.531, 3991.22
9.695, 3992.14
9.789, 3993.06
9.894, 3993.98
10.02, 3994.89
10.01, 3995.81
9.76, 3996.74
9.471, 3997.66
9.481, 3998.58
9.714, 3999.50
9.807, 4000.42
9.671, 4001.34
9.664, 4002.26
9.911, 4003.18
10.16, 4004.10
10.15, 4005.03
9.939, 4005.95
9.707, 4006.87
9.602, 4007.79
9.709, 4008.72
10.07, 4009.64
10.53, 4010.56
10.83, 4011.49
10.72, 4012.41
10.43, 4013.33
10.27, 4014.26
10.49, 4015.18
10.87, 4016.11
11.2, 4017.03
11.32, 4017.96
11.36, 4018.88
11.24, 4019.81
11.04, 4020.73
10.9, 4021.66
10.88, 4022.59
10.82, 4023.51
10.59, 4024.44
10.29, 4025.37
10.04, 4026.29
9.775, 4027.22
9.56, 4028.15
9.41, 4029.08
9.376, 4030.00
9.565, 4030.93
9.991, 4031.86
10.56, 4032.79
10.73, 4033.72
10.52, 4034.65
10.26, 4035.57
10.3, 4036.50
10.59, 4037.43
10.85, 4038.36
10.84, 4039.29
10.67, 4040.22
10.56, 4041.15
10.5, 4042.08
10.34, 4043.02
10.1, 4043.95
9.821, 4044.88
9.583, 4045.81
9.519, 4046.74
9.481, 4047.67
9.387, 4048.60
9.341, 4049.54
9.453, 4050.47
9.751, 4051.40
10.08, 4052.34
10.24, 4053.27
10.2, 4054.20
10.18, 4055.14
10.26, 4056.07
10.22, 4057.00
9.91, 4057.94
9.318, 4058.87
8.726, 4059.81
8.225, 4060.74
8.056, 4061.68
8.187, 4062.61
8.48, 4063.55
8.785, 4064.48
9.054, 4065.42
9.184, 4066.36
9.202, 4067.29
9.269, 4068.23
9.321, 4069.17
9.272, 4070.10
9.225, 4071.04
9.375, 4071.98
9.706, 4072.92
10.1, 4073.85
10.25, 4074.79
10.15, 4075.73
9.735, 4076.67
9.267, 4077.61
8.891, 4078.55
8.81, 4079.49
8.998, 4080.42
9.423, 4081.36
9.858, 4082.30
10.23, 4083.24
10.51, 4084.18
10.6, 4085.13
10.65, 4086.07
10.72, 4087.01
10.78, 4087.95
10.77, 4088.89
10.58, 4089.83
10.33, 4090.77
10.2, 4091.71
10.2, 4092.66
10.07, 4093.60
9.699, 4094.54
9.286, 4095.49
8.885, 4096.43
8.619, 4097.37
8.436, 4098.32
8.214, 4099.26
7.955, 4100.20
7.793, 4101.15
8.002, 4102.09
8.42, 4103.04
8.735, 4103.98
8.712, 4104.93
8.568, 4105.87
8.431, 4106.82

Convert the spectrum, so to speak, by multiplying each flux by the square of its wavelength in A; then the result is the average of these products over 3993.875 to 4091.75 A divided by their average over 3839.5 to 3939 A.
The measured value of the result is 1.8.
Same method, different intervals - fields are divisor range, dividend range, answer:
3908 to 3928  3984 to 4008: 1.36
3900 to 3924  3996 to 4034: 1.44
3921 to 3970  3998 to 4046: 1.93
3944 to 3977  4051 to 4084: 1.66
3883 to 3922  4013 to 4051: 1.58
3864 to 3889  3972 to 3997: 1.54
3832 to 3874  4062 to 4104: 1.97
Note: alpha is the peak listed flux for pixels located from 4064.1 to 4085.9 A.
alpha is 10.6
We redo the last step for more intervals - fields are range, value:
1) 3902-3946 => 8.693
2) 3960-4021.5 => 11.36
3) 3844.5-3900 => 8.204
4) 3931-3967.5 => 7.703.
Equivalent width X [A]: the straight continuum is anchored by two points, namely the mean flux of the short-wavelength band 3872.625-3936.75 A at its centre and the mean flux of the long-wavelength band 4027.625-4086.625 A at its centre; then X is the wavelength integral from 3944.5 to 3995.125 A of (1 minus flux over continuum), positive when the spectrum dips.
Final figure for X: 4.7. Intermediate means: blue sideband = 6.35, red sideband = 9.73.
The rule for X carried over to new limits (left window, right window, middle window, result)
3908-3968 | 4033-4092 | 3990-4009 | -4.33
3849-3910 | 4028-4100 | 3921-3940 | 6.44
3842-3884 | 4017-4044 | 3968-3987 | 4.44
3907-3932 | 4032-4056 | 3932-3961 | 6.58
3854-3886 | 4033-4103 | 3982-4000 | -2.64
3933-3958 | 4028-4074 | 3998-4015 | -4.03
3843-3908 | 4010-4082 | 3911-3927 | -0.30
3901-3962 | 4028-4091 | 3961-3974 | 5.18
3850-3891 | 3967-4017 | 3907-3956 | 6.04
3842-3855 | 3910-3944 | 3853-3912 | -3.61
